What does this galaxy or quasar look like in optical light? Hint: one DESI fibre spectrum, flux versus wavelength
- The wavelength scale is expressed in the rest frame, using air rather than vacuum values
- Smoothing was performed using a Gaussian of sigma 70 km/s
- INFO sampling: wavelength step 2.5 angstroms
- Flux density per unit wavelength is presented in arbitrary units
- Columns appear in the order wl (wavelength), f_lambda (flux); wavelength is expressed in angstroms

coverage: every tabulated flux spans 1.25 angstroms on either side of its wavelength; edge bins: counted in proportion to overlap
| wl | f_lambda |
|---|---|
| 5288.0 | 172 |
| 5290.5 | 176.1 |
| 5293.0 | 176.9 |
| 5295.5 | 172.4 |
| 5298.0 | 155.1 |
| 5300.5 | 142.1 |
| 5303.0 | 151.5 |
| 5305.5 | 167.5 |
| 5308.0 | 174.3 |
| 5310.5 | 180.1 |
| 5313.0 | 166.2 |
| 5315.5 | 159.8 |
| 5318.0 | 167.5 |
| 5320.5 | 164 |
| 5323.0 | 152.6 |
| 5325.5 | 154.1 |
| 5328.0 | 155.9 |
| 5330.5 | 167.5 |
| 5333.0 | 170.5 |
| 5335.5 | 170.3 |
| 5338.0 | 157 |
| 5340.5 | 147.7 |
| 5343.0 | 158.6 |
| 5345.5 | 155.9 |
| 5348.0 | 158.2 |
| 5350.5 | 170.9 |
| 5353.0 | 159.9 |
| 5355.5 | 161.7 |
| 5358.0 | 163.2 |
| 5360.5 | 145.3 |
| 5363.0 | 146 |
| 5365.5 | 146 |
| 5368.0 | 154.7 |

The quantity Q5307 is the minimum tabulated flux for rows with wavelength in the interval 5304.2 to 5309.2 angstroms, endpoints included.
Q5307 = 167.5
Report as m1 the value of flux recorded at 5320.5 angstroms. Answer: 164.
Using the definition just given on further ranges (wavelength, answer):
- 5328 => 155.9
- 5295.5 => 172.4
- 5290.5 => 176.1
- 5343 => 158.6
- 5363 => 146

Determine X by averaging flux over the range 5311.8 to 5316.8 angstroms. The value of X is 163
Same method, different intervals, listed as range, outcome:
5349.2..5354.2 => 165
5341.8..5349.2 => 158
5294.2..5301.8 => 157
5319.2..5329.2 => 157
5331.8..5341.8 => 161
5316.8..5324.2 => 161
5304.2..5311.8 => 174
